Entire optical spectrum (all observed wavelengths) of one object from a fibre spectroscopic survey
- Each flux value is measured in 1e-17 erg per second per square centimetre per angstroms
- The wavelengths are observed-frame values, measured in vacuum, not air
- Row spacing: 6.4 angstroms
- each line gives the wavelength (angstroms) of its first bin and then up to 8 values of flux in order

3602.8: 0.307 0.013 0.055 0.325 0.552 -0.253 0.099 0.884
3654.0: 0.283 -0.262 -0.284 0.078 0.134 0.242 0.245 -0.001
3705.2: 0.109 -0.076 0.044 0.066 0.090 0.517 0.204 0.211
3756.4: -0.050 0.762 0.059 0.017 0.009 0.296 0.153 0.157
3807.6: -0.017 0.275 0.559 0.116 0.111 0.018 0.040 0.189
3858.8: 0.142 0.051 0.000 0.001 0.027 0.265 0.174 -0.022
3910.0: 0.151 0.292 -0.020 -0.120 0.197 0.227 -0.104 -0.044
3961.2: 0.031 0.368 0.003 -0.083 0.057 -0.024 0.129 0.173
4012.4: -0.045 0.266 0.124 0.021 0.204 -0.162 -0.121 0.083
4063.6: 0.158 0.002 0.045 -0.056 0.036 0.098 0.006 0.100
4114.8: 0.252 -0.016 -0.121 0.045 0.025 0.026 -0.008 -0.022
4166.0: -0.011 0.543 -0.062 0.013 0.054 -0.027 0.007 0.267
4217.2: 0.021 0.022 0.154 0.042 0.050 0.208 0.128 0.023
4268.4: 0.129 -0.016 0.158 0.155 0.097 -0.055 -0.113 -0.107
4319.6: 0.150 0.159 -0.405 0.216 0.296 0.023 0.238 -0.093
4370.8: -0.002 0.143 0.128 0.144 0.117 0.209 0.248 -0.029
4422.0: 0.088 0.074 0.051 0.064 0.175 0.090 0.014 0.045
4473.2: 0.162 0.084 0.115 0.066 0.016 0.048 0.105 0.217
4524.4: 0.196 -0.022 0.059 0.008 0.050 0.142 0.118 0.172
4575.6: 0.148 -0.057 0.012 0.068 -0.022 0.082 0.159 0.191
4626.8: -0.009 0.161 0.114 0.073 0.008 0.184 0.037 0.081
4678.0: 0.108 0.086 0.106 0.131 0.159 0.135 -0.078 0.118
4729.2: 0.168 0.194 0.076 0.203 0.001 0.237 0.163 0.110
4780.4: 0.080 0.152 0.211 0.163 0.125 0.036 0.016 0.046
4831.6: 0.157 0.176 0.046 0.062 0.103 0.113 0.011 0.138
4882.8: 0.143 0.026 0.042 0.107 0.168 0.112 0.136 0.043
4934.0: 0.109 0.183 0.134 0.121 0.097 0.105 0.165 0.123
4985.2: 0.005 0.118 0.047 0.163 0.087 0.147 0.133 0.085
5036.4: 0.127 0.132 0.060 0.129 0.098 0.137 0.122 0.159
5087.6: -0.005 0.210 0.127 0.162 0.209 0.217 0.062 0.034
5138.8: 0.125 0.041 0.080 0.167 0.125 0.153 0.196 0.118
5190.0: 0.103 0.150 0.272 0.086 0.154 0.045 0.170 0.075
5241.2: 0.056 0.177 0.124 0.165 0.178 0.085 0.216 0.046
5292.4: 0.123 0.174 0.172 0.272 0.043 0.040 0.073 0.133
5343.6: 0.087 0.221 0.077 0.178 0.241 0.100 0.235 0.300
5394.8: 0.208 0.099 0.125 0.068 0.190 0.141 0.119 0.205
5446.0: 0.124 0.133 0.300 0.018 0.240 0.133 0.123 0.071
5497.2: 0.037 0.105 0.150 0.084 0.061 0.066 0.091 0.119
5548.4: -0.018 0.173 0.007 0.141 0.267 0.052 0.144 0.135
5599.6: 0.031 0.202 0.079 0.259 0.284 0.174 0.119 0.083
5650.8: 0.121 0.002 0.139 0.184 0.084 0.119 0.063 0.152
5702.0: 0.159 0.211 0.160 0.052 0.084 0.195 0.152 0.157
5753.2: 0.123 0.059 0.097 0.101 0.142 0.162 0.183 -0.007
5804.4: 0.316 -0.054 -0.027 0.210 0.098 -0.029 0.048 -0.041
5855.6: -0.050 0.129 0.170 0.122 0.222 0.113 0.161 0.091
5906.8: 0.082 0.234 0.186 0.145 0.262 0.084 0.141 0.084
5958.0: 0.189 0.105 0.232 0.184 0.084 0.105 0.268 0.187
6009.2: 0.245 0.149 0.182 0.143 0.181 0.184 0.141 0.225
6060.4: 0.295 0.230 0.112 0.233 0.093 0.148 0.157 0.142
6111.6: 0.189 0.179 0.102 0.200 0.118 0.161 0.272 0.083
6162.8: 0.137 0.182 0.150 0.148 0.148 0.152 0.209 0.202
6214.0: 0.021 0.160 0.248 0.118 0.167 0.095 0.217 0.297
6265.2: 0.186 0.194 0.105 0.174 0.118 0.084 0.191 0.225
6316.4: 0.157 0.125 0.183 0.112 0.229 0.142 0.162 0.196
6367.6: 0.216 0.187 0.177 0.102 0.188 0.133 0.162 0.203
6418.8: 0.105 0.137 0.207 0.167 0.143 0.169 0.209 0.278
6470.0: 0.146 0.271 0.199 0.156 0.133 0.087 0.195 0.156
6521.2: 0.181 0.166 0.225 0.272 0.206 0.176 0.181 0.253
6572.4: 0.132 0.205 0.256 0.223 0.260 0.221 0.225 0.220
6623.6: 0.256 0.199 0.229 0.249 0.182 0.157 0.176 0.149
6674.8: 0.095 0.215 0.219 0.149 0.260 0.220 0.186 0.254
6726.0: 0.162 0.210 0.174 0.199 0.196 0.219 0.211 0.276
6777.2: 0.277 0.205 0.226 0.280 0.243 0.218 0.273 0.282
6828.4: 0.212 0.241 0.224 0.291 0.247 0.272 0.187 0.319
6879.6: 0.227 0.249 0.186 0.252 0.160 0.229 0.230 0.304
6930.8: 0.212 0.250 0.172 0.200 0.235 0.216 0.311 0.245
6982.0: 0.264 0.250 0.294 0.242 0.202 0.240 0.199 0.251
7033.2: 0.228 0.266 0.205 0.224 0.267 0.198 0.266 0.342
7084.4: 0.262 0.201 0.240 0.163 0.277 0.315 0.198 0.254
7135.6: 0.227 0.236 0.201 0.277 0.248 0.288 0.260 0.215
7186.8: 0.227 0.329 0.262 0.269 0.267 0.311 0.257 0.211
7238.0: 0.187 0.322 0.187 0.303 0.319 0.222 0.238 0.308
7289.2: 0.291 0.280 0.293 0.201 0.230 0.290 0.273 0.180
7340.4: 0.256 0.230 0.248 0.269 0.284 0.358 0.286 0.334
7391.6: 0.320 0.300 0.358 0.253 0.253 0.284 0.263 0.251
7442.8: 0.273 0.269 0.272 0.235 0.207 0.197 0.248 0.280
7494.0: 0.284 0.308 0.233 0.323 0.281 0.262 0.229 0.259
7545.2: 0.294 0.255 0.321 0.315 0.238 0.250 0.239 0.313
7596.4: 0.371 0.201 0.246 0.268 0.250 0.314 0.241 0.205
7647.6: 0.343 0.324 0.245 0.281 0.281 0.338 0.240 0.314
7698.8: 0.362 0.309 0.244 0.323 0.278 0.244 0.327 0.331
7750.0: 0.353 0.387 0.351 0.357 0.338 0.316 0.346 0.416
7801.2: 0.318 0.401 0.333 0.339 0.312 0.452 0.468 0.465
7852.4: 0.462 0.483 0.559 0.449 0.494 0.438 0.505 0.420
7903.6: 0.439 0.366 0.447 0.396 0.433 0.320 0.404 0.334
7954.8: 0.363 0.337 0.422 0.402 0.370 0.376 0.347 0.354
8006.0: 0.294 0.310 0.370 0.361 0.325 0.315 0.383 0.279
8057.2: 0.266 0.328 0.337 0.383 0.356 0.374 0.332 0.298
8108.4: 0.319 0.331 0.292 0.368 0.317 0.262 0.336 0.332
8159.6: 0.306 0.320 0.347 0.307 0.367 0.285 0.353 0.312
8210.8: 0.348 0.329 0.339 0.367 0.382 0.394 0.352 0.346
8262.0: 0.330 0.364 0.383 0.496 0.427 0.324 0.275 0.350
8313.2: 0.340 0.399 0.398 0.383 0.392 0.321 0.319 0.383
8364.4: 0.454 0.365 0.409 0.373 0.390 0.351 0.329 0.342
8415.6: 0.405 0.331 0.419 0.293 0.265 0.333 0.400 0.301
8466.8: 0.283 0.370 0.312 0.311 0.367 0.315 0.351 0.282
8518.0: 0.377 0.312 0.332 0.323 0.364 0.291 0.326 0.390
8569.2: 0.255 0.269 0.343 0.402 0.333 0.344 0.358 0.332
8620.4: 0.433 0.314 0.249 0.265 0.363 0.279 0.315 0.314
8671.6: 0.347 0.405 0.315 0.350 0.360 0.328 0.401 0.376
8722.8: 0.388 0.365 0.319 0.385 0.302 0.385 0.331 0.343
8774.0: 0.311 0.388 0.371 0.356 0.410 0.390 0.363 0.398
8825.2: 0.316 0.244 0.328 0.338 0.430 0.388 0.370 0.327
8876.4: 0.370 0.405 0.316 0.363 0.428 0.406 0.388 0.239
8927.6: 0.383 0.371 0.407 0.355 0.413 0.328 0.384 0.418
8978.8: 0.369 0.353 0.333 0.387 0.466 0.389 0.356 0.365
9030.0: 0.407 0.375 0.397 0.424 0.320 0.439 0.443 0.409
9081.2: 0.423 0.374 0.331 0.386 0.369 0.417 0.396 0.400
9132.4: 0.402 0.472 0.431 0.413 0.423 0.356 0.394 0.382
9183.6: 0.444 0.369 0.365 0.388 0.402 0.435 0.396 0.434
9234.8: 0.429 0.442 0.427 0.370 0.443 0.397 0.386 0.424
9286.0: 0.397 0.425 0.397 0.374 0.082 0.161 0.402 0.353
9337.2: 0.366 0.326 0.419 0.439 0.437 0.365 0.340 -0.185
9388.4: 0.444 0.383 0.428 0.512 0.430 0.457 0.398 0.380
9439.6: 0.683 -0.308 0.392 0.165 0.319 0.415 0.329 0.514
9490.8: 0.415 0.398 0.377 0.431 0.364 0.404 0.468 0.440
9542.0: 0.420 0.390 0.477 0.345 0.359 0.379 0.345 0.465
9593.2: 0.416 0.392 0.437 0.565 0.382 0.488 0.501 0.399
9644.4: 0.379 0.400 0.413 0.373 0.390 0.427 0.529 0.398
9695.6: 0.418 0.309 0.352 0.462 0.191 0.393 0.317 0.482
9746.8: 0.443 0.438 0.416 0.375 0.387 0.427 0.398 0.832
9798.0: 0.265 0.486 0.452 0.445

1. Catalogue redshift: 0.20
